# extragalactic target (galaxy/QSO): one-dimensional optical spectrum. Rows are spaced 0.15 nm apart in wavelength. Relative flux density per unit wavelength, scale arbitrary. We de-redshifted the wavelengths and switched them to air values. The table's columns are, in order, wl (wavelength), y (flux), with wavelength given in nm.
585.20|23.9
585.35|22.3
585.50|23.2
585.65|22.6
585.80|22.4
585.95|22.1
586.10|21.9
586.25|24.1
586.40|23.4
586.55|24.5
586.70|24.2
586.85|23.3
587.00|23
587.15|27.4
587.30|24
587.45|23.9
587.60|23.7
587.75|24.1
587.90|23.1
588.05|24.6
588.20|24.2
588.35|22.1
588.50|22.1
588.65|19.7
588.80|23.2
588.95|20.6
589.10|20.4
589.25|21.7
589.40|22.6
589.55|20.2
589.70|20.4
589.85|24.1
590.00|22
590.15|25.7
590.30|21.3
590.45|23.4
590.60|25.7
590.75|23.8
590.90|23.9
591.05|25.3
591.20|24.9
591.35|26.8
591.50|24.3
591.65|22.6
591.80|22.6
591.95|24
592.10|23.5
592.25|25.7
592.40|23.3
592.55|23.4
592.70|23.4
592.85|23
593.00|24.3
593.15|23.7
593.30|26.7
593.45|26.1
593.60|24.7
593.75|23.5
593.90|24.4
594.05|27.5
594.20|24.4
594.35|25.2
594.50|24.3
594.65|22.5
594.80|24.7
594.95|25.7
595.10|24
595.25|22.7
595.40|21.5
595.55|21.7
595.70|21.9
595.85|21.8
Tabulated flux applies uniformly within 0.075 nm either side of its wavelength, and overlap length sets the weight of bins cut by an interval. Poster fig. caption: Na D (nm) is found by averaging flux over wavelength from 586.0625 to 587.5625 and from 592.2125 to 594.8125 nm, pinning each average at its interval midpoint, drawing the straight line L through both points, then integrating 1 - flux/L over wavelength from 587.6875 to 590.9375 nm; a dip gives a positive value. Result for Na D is 0.21 nm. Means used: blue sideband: 24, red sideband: 24.5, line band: 22.7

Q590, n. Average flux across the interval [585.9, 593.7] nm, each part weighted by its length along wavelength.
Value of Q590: 23.5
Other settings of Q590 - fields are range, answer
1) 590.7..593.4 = 24.2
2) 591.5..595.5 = 24.1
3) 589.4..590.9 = 23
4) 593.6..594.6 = 24.8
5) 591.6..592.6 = 23.6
